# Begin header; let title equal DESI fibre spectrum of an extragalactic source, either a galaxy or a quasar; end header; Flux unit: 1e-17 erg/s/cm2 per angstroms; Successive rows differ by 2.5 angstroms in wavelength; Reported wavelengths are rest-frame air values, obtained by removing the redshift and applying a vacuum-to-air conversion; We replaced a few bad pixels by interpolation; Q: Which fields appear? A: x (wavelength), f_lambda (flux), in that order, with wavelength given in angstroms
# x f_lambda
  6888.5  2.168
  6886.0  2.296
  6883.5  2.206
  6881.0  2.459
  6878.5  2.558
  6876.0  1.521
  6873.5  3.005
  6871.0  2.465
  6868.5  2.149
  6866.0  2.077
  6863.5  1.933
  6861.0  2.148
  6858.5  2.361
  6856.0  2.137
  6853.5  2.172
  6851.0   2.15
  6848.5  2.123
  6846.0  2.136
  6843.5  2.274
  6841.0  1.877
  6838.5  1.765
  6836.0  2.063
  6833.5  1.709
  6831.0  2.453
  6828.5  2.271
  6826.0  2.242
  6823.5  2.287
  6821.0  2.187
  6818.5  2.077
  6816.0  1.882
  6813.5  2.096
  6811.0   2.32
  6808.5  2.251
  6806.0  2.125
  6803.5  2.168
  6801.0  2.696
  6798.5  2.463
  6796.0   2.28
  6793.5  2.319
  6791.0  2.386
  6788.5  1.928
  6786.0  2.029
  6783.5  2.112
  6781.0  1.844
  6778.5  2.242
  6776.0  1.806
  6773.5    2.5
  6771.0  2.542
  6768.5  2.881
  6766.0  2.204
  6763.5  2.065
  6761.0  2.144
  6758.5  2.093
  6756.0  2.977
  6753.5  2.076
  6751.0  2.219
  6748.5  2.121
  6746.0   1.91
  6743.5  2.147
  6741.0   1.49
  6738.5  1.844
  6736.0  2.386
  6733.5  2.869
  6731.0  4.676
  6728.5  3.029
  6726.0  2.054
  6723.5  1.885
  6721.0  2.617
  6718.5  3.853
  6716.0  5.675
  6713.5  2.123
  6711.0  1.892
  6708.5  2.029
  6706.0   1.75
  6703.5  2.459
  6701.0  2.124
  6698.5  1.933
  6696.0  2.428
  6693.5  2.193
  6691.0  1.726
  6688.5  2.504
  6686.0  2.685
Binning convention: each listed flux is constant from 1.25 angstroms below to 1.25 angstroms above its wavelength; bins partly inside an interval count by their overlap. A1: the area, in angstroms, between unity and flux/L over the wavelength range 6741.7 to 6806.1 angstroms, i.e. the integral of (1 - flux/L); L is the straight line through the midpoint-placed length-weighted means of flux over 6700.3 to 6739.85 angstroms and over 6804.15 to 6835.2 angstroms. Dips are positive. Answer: 4.5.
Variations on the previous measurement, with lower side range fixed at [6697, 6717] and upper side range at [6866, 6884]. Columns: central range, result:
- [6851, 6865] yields 1.1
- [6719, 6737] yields -2.9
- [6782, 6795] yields 1.3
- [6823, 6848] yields 2.7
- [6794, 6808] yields 0.3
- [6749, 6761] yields 0.6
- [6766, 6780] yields 0.2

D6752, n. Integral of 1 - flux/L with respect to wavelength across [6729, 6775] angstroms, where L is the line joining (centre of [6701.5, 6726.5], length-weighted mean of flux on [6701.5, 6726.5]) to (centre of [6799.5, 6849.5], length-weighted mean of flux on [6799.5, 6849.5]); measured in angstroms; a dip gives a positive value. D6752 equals 1.3 angstroms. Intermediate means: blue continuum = 2.64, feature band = 2.4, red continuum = 2.15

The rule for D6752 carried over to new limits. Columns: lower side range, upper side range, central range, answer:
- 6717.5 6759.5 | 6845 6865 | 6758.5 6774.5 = 0.2 angstroms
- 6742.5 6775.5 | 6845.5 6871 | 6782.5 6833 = 0.0 angstroms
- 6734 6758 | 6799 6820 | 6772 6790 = 0.9 angstroms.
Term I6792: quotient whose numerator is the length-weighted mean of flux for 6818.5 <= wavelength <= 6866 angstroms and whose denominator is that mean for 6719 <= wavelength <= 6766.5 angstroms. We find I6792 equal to 0.9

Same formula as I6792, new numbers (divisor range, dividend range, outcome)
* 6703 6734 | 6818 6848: 0.74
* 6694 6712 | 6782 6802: 1.08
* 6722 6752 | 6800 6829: 0.93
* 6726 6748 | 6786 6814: 0.91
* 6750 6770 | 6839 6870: 0.91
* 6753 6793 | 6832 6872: 0.93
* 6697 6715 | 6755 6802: 1.09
